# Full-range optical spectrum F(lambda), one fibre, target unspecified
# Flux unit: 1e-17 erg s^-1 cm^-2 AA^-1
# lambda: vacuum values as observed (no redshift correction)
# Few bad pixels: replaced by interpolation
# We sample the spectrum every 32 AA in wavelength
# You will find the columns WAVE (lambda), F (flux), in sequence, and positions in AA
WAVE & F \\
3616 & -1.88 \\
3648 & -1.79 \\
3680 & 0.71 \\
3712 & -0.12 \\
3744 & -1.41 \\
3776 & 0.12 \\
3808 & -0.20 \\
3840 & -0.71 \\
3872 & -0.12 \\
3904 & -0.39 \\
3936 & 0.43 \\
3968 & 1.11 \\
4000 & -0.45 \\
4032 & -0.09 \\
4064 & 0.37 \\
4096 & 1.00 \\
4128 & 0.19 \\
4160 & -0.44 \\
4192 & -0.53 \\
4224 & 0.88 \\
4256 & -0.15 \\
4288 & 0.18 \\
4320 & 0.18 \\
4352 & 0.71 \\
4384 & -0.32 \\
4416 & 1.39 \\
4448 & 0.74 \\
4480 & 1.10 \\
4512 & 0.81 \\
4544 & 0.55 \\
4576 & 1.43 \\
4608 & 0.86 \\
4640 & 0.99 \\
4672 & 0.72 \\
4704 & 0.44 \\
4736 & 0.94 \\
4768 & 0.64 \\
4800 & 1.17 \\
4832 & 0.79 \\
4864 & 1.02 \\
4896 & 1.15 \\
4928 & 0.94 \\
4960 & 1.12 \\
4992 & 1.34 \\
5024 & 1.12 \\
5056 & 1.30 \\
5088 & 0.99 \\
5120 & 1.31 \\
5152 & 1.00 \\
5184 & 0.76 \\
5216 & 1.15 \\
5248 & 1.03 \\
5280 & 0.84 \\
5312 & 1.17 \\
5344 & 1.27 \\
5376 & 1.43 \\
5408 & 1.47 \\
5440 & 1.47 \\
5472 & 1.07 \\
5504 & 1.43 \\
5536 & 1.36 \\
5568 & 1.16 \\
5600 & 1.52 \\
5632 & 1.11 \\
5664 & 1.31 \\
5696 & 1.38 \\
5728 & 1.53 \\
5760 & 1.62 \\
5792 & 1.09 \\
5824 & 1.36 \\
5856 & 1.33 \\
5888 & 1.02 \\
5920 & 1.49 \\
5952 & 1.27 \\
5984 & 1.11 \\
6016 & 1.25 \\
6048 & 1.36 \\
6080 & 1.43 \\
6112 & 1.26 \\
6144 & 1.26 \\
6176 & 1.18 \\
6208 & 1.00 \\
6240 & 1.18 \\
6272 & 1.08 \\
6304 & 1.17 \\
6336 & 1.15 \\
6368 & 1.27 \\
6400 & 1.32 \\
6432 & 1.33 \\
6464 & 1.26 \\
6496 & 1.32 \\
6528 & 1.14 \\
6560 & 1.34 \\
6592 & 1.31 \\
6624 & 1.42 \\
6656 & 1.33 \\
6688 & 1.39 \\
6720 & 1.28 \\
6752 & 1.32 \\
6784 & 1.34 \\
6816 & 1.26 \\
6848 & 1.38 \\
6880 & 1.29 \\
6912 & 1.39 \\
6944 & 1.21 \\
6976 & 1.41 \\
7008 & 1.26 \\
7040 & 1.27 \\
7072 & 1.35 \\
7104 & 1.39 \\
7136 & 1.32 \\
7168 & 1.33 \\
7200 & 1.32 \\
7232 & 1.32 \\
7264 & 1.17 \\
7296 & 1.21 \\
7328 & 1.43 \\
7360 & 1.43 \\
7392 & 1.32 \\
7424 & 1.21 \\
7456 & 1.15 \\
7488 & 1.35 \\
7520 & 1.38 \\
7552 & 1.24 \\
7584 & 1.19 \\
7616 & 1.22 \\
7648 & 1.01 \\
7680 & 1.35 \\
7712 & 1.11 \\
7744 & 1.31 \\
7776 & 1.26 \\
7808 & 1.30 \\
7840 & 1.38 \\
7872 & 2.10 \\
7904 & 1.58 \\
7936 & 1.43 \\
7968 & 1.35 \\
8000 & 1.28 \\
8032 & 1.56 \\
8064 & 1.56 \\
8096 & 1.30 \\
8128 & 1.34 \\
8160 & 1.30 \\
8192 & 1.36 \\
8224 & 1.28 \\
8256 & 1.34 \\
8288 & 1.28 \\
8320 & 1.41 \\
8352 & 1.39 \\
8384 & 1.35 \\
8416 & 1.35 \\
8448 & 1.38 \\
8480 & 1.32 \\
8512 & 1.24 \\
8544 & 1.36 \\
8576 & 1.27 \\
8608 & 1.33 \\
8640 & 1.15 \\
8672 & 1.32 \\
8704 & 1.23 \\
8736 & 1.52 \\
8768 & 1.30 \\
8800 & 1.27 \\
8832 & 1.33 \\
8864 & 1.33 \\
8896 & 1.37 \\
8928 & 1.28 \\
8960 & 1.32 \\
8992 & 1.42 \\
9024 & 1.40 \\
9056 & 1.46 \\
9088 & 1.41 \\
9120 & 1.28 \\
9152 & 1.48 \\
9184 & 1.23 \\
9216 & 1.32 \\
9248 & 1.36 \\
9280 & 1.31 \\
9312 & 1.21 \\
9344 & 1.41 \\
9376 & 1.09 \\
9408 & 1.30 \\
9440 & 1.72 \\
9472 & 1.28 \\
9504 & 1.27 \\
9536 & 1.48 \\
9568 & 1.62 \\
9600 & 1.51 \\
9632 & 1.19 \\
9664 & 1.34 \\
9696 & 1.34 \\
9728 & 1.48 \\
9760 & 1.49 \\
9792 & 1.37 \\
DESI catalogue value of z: 0.198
